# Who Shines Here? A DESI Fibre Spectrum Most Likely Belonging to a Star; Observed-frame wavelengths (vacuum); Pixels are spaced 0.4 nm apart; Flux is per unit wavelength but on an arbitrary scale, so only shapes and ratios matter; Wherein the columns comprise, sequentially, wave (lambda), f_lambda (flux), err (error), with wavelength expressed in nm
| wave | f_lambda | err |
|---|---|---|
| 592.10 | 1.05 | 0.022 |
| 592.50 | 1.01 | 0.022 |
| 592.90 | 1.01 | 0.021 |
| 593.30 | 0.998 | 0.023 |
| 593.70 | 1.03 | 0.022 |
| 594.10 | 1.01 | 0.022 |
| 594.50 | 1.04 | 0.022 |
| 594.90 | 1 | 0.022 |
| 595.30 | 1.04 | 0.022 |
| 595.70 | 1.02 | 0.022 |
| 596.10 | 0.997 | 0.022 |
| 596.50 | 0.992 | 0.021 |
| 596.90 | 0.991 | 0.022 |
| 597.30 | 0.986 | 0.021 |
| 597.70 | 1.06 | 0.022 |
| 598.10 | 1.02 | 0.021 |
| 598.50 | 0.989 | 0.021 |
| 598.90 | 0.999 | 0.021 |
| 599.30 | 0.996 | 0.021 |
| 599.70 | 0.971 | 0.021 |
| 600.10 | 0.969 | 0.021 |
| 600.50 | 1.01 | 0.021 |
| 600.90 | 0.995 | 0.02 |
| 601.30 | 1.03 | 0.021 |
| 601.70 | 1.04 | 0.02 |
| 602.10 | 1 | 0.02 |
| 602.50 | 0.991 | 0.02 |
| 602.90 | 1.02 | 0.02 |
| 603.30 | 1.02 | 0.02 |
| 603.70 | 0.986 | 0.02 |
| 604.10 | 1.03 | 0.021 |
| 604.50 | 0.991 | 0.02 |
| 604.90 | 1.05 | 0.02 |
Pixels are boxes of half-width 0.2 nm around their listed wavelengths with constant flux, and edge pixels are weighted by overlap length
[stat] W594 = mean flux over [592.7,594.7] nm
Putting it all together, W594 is 1.02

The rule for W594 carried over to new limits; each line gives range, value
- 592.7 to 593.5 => 1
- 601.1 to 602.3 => 1.02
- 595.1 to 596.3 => 1.02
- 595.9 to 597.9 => 1.01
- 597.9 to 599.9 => 0.995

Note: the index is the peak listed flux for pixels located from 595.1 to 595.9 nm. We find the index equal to 1.04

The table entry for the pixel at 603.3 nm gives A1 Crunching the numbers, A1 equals 1.02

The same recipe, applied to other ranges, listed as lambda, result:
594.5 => 1.04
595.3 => 1.04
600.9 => 0.995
